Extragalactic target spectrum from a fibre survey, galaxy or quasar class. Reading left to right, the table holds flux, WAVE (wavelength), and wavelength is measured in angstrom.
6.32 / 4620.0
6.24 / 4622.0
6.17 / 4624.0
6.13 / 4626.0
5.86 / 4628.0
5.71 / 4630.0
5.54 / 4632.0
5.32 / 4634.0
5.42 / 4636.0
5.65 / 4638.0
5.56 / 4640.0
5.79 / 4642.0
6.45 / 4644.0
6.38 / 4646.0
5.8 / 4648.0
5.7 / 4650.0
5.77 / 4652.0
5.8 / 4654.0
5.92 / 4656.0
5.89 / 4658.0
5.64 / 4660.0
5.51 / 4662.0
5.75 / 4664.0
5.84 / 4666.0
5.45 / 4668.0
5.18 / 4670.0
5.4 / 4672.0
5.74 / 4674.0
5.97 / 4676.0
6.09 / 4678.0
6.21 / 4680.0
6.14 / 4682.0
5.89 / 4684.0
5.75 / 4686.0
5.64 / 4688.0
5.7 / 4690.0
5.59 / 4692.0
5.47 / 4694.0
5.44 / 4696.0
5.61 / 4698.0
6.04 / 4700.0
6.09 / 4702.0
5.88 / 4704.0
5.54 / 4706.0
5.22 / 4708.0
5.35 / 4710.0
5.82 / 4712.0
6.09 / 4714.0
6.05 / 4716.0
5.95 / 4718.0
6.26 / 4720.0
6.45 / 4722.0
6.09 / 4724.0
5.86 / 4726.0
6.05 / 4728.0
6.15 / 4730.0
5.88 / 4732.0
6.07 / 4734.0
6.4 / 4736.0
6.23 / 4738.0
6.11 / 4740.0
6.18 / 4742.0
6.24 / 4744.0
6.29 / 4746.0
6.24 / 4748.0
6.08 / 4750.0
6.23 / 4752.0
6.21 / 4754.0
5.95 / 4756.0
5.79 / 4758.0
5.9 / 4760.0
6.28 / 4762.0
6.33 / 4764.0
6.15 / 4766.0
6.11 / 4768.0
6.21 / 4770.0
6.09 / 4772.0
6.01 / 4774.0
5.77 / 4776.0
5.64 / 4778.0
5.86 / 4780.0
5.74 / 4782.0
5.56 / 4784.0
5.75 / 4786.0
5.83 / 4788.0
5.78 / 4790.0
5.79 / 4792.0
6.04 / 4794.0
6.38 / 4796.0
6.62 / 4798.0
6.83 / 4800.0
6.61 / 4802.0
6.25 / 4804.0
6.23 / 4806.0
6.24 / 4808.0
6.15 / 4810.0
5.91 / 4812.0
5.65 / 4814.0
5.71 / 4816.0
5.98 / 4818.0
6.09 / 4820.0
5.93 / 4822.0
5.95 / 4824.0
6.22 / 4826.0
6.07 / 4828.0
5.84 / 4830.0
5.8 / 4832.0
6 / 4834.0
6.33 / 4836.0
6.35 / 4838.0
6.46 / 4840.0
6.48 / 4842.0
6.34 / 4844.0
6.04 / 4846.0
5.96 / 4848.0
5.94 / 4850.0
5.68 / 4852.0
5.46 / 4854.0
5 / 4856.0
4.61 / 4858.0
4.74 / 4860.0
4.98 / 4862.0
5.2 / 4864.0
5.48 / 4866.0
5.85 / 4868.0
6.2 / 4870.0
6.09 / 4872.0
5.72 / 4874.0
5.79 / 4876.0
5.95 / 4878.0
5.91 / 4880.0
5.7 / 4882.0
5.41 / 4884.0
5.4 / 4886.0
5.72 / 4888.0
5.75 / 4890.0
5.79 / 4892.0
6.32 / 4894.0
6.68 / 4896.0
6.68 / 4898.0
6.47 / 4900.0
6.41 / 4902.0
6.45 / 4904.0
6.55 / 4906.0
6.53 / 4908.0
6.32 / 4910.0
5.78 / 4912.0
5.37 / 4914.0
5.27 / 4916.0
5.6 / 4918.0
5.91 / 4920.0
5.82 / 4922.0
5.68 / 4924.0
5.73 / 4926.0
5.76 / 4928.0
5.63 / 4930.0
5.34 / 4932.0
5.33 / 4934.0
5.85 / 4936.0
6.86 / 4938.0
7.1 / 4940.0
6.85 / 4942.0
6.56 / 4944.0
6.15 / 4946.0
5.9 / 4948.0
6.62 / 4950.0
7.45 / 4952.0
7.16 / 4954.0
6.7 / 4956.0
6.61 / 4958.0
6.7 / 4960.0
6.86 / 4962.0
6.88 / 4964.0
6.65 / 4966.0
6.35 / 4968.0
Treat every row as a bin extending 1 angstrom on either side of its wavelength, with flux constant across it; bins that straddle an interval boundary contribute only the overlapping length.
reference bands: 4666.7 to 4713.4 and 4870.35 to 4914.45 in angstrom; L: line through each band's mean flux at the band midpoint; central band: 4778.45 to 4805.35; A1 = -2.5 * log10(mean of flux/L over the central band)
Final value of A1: -0.04 mag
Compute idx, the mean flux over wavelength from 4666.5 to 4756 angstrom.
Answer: 5.92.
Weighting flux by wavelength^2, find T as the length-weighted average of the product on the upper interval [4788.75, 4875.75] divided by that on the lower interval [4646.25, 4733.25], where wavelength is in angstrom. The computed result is 1.08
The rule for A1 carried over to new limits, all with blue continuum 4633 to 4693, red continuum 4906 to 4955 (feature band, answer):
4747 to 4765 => -0.041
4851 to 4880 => 0.101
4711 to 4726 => -0.045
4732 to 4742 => -0.055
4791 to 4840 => -0.030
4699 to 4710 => 0.019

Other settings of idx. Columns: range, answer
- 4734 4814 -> 6.1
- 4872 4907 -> 6.04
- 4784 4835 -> 6.06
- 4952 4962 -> 6.87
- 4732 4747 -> 6.19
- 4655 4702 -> 5.74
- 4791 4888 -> 5.9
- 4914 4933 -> 5.62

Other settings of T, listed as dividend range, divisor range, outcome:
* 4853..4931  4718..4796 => 1.01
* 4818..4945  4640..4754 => 1.08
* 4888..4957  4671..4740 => 1.15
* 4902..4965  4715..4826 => 1.10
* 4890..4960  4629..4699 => 1.21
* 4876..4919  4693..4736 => 1.10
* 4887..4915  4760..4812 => 1.07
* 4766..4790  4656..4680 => 1.08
